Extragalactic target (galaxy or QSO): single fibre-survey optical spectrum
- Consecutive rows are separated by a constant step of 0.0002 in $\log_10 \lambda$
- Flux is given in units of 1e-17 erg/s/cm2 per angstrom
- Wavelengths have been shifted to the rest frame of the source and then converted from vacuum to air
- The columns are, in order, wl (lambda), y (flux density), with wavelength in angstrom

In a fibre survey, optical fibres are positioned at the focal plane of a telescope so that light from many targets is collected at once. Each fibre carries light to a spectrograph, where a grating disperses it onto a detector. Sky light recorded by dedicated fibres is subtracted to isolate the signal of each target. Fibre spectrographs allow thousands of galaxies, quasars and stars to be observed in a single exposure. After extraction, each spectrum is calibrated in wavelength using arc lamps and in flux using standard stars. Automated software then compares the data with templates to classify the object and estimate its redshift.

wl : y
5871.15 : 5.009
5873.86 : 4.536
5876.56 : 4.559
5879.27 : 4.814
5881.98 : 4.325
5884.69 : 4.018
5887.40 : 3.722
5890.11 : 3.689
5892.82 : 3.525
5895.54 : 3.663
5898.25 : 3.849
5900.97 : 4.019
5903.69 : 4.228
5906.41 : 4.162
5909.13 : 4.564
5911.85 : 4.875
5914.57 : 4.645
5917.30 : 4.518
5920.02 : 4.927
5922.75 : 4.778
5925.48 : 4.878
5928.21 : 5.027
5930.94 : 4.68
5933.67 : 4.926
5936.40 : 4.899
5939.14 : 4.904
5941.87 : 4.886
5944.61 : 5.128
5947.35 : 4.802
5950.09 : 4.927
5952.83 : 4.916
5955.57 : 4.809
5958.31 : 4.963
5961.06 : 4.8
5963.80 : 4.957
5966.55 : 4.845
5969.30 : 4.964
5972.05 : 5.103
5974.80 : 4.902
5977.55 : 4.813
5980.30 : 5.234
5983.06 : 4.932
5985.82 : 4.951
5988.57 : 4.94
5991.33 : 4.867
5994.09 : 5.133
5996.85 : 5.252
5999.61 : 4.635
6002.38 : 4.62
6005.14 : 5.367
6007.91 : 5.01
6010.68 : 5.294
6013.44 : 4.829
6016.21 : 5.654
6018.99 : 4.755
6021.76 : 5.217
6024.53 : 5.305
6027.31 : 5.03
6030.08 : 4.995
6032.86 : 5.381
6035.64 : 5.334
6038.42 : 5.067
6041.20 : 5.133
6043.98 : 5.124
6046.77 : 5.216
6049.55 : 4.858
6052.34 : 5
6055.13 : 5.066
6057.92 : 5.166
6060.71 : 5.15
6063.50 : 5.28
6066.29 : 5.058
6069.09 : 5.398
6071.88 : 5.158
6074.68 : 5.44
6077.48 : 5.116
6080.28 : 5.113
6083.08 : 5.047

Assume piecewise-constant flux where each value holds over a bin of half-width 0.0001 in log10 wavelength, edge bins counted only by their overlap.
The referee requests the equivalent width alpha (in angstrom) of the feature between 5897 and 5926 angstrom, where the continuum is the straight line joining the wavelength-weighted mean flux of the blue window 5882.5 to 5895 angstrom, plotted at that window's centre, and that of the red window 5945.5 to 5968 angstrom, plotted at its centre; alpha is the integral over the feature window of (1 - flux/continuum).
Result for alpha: -2.4 angstrom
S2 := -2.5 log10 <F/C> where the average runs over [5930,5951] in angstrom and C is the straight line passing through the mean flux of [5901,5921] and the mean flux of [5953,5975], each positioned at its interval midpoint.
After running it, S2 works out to -0.04 mag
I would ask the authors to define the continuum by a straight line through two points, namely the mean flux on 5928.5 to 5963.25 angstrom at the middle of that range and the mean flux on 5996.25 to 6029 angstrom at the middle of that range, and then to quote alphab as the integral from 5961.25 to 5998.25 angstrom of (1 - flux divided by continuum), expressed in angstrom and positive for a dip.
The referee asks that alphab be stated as 0.0 angstrom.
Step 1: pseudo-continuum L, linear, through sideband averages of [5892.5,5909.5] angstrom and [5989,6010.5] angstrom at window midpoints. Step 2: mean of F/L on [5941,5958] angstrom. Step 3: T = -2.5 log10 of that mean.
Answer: -0.10 mag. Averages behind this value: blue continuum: 4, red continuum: 5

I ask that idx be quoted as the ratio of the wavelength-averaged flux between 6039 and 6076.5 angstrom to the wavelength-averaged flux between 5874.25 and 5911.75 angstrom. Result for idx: 1.25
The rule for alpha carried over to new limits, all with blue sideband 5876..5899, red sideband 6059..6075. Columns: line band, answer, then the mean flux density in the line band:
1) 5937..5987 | -4.68 angstrom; 4.93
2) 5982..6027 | -2.28 angstrom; 5.05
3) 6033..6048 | -0.42 angstrom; 5.19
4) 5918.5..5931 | -1.80 angstrom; 4.87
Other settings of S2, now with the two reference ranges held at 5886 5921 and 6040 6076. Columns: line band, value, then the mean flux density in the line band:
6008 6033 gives -0.049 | 5.14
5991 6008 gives -0.045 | 4.99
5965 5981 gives -0.079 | 4.97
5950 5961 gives -0.088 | 4.89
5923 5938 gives -0.124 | 4.87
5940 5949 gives -0.116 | 4.94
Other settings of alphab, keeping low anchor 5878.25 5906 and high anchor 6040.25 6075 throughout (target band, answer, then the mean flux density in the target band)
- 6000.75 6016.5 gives -0.92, 5.09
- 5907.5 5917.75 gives -1.30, 4.65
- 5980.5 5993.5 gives -0.88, 4.96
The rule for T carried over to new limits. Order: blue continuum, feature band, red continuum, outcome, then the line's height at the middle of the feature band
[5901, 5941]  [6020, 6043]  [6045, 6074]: -0.03 mag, 5.05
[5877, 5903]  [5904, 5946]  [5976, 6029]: -0.11 mag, 4.31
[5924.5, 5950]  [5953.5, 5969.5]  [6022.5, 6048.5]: 0.02 mag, 4.97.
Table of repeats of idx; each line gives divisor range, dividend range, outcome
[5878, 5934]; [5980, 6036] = 1.16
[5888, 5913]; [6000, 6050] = 1.26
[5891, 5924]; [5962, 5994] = 1.15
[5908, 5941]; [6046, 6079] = 1.07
